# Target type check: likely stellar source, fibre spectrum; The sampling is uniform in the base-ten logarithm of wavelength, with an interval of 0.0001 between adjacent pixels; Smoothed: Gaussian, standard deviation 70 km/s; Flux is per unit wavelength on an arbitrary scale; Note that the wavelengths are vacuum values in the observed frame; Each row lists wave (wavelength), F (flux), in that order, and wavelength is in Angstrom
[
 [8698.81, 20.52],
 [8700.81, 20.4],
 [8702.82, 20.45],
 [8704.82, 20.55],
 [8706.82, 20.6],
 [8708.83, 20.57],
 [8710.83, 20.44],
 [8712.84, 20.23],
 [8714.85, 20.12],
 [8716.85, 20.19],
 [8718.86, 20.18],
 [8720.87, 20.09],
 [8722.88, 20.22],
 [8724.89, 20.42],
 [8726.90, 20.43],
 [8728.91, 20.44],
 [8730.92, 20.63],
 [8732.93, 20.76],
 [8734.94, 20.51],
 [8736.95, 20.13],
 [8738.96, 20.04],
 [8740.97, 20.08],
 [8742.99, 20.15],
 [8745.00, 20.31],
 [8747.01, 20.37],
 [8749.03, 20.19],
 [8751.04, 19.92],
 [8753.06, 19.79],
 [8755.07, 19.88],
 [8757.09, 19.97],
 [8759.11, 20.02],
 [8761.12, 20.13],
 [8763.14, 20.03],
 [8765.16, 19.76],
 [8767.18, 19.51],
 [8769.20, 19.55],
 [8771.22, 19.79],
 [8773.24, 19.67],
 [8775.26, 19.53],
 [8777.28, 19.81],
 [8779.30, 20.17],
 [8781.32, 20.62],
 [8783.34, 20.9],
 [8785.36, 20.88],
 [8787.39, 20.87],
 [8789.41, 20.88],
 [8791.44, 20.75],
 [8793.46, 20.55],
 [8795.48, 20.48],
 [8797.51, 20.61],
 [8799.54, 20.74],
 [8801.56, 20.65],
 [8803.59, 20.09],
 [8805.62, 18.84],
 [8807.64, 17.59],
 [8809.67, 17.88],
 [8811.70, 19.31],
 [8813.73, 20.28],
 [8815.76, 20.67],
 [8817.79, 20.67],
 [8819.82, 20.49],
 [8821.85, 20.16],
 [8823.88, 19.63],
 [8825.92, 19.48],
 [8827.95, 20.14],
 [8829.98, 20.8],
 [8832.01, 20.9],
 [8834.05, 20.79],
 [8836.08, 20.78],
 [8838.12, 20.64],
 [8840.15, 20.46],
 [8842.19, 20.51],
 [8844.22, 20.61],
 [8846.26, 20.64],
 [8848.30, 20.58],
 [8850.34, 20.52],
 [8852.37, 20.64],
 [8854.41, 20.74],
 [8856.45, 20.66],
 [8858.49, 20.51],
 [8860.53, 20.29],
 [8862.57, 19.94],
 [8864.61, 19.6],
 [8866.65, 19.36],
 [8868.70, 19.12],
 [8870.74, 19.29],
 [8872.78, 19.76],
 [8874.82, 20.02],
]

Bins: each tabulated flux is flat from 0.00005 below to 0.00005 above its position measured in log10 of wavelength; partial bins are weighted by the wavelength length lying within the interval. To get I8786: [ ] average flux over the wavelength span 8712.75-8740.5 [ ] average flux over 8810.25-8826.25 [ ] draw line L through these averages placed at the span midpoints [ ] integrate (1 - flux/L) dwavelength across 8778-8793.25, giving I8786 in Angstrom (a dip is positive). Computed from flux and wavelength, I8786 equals -0.42 Angstrom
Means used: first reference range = 20.3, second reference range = 20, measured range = 20.7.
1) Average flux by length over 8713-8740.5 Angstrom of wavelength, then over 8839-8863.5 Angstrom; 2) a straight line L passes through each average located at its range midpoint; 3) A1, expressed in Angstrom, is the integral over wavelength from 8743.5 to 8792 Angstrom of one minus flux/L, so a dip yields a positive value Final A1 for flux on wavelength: 0.6 Angstrom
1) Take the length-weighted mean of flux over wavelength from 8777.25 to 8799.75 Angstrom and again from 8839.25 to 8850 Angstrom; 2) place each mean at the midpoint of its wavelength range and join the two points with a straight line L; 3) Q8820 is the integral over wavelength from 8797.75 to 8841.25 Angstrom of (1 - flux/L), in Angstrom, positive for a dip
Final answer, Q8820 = 1.11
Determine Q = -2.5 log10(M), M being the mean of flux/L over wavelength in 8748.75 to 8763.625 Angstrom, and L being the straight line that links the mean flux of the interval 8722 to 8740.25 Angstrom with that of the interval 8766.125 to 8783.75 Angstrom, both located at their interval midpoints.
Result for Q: 0.01 mag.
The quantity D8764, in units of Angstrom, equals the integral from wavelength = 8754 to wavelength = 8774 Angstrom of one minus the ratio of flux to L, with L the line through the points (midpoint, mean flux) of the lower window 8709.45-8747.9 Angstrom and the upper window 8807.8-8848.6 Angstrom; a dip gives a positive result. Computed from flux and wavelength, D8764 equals 0.4 Angstrom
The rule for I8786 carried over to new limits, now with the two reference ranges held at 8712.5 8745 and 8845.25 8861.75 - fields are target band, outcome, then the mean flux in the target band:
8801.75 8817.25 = 0.84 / 19.4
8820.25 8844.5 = 0.14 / 20.4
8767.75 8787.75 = 0.25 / 20.1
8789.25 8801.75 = -0.13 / 20.7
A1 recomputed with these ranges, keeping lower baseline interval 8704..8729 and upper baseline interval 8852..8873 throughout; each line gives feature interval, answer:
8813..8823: -0.2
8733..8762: 0.2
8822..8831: 0.0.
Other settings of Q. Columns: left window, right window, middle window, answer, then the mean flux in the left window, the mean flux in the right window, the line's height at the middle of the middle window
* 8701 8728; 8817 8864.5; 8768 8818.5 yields 0.018 mag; 20.3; 20.4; 20.4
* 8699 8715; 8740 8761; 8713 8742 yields -0.002 mag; 20.4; 20.1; 20.3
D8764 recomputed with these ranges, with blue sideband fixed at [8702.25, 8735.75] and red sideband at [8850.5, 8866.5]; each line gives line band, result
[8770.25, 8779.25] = 0.3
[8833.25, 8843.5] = -0.2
